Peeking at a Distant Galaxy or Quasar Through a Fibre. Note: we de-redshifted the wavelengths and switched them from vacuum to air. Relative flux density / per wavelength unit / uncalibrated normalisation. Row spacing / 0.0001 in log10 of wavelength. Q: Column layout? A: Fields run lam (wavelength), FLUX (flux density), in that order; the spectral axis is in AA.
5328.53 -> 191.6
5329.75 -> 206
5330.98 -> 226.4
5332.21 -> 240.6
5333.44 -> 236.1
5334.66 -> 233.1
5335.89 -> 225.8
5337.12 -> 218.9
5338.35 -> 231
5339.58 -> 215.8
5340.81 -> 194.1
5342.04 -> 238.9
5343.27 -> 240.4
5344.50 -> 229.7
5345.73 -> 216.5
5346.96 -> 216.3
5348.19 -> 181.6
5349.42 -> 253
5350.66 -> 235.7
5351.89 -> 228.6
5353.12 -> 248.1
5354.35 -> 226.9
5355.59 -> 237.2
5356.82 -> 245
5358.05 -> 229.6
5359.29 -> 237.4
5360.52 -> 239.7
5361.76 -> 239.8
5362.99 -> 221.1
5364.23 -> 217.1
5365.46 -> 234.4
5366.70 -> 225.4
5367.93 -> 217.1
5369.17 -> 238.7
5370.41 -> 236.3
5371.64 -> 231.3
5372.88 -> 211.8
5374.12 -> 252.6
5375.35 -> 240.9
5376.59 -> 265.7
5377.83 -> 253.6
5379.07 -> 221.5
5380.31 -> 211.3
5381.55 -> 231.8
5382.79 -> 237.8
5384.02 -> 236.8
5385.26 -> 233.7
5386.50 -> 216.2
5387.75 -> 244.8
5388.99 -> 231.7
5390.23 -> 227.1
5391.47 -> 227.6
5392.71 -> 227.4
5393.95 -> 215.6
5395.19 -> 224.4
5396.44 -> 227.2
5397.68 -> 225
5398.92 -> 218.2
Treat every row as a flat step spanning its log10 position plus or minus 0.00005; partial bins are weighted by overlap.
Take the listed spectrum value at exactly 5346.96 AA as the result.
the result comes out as 216.3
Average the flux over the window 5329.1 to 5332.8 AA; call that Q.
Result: 224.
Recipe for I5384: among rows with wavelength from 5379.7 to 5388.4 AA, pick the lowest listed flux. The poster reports 211.3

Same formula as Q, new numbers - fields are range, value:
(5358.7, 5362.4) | 239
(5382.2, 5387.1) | 232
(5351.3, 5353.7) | 239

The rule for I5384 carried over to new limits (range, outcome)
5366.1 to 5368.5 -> 217.1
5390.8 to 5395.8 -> 215.6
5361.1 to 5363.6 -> 221.1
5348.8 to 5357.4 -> 226.9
